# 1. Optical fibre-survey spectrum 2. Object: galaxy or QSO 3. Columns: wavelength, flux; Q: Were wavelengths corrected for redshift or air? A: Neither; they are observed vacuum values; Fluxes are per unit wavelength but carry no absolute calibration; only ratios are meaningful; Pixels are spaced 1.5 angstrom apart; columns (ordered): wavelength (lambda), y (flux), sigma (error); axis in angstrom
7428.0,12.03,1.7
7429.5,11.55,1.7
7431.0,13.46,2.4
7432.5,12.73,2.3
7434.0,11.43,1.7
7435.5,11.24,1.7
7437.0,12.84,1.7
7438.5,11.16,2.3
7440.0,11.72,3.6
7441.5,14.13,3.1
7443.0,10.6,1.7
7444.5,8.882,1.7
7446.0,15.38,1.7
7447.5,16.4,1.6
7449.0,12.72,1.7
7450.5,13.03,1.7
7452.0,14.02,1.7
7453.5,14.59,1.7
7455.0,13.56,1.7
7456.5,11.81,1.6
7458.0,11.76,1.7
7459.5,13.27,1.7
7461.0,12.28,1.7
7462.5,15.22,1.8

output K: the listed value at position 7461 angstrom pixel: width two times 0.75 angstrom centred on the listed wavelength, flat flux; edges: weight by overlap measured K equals 12.28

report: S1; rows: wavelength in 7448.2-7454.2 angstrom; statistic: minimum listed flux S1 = 12.72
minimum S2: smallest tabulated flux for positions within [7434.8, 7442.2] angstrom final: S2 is 11.16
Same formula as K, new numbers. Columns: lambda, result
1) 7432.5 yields 12.73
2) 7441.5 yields 14.13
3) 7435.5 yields 11.24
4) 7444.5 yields 8.882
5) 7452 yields 14.02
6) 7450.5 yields 13.03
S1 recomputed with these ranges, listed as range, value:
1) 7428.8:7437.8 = 11.24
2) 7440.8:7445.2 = 8.882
